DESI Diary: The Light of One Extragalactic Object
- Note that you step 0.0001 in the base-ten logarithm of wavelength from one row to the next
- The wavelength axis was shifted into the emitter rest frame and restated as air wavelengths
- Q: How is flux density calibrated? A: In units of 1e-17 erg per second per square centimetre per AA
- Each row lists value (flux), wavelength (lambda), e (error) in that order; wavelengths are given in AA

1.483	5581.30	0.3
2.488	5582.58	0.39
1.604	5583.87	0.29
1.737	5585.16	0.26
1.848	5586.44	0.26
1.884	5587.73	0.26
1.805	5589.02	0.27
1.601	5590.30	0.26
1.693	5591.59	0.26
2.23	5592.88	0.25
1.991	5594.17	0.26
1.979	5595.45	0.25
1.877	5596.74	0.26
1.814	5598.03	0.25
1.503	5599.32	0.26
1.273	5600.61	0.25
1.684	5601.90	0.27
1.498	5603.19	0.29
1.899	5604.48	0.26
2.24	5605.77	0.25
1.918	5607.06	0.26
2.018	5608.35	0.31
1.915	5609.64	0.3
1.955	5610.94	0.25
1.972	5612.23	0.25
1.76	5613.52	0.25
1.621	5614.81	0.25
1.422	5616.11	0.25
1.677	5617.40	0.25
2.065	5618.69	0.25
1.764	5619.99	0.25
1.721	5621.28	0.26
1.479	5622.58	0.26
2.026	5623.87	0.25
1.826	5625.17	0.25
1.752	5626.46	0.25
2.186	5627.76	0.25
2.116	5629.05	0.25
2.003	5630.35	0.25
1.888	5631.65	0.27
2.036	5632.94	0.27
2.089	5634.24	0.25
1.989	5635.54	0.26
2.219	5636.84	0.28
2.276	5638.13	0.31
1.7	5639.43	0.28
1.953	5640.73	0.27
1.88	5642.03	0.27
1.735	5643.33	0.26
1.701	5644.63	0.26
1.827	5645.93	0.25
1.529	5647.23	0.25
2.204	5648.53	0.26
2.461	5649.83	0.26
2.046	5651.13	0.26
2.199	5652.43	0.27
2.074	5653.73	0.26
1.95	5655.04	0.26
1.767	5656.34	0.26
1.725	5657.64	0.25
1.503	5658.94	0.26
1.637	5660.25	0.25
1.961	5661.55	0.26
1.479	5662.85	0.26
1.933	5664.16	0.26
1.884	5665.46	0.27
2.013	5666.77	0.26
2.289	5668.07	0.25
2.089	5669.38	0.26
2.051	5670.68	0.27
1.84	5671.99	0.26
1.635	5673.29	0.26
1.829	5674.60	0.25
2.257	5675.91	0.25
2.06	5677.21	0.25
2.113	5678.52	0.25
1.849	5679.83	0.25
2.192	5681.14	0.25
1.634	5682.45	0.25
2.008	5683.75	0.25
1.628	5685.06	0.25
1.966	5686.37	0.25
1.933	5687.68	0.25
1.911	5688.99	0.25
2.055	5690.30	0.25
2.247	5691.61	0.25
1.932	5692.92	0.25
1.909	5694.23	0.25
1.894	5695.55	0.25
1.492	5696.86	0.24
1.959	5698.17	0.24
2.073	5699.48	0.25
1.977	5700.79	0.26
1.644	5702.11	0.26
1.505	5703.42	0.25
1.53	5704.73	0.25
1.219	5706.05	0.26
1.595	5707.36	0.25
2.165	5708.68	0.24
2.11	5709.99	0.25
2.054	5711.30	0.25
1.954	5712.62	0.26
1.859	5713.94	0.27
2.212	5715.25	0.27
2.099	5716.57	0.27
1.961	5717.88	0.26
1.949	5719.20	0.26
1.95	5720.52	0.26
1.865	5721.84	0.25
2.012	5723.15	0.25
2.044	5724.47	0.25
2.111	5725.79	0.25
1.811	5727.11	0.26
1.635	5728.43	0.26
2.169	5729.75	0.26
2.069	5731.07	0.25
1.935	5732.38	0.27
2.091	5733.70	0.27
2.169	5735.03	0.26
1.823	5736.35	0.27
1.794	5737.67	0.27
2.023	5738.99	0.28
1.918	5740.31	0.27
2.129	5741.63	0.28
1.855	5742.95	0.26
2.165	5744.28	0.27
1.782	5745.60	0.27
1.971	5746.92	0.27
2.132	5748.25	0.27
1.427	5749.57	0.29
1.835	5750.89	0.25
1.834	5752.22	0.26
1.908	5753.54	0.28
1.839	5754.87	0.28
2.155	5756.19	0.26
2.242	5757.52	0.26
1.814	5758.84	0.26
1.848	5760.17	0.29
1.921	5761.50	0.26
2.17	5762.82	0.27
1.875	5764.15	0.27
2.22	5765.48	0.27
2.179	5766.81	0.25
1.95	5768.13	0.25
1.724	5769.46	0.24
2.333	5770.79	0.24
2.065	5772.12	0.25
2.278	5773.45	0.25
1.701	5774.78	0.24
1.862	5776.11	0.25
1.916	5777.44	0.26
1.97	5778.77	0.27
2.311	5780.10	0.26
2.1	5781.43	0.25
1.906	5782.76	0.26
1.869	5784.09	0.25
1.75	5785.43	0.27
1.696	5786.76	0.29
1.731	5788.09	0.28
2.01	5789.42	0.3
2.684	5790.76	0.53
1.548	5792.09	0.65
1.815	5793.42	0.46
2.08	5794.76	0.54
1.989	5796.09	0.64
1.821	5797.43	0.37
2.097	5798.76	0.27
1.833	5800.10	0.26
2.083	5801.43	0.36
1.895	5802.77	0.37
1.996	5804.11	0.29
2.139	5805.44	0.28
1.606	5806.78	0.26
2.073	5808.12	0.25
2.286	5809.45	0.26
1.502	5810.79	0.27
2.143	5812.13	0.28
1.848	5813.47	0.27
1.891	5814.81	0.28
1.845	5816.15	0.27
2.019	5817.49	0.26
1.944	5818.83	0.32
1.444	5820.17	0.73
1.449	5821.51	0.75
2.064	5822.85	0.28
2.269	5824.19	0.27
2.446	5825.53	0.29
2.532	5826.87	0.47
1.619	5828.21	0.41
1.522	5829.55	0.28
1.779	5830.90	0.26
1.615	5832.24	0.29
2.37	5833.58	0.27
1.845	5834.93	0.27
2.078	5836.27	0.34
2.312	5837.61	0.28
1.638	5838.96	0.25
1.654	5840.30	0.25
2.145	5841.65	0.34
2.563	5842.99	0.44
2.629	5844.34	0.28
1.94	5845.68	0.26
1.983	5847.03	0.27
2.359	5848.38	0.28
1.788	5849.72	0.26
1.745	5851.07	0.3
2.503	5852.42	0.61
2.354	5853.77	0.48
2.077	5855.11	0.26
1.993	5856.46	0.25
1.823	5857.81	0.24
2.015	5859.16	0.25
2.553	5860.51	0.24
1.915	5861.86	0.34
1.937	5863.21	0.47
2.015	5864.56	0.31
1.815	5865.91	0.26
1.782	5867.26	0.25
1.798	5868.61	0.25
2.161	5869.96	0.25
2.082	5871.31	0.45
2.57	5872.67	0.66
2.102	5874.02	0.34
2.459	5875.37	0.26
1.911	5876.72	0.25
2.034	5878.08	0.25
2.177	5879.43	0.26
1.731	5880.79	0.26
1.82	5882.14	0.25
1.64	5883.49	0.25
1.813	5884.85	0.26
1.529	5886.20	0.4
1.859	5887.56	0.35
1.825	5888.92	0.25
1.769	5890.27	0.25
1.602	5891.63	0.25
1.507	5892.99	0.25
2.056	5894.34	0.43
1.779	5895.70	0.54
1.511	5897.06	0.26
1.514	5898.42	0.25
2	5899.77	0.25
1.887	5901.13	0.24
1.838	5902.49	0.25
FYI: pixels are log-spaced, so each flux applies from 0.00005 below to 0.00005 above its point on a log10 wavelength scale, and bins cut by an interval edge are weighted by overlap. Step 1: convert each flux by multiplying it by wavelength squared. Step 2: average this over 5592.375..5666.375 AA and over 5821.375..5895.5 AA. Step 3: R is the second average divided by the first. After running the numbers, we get 1.15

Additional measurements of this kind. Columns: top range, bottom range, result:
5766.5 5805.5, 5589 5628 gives 1.16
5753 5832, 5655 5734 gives 1.06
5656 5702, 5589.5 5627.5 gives 1.08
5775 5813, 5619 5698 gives 1.06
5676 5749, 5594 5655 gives 1.05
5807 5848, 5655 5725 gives 1.10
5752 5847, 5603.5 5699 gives 1.09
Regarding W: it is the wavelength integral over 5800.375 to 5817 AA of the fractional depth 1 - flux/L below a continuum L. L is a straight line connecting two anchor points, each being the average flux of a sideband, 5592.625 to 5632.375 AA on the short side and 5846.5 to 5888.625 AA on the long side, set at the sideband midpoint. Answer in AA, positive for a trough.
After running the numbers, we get 0.25 AA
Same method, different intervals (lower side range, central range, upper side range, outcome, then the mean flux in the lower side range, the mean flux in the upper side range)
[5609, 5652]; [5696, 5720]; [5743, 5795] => 1.02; 1.9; 1.96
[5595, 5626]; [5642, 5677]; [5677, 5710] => -1.51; 1.79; 1.86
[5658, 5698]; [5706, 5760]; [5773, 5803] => -0.59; 1.91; 1.95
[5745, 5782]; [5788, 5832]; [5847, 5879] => 1.84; 1.98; 2.08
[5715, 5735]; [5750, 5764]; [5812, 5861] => 0.40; 1.99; 2.02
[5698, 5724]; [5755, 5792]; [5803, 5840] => -1.72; 1.88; 1.93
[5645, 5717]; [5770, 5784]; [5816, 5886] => -0.49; 1.91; 2.01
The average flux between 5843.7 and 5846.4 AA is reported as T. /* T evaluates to 2.28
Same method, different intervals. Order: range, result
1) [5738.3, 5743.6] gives 1.98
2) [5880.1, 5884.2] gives 1.73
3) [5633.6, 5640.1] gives 2.05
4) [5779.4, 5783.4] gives 2.11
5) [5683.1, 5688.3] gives 1.88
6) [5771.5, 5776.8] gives 1.97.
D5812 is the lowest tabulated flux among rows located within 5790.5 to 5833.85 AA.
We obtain 1.444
